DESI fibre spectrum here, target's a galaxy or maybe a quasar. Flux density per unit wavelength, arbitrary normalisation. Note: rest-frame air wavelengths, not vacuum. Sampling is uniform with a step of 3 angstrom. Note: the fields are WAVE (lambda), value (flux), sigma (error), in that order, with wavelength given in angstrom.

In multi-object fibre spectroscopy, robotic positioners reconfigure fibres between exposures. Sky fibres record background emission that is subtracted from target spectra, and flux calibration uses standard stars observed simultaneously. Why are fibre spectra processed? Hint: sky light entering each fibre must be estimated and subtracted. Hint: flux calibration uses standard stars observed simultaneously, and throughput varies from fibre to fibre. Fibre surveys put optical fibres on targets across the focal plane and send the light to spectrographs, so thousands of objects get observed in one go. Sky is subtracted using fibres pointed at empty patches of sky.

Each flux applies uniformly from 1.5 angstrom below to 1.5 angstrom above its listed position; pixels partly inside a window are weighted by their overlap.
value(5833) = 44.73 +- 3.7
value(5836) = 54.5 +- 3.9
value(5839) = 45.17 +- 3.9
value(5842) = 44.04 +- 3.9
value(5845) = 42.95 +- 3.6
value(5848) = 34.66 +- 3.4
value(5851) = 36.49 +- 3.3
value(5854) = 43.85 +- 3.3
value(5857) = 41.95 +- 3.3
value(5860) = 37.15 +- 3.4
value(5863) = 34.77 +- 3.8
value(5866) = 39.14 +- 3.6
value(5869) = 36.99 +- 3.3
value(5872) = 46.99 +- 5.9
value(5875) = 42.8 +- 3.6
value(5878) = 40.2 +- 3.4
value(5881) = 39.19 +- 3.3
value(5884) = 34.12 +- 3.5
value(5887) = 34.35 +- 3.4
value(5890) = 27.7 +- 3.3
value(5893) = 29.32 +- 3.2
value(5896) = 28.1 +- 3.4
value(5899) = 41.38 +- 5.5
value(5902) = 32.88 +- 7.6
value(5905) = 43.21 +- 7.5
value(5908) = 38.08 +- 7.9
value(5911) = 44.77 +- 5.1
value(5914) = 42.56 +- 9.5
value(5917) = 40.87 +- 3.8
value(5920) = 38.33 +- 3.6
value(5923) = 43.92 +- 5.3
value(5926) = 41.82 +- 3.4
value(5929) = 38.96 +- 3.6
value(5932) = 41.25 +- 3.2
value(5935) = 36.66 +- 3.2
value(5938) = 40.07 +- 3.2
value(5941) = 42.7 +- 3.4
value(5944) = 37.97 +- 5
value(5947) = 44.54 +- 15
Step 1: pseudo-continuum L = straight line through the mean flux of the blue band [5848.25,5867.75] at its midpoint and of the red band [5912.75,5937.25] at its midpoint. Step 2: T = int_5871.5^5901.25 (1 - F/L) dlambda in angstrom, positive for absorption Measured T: 2.6 angstrom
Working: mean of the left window 38.6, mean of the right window 40.5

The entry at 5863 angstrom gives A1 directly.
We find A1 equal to 34.77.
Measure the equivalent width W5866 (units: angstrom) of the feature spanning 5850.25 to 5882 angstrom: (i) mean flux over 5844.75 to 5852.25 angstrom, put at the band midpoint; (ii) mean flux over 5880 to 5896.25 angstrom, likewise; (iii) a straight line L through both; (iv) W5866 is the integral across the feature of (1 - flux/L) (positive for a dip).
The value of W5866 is -4.6 angstrom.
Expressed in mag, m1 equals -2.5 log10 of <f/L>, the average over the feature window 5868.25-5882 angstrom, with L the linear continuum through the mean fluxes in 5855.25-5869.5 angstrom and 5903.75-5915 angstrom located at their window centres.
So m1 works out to -0.06 mag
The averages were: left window 38.2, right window 42.1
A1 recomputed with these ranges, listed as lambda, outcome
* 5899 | 41.38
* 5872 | 46.99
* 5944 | 37.97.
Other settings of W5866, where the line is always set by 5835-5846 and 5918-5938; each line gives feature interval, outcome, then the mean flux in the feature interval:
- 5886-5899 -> 3.56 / 31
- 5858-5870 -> 2.03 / 37.2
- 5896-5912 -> 1.18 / 38.8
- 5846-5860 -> 1.97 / 39.1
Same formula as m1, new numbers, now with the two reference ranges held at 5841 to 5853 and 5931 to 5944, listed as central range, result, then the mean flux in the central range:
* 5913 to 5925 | -0.042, 41.4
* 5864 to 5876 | -0.041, 41.1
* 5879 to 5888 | 0.099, 36.2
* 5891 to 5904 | 0.198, 33.1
